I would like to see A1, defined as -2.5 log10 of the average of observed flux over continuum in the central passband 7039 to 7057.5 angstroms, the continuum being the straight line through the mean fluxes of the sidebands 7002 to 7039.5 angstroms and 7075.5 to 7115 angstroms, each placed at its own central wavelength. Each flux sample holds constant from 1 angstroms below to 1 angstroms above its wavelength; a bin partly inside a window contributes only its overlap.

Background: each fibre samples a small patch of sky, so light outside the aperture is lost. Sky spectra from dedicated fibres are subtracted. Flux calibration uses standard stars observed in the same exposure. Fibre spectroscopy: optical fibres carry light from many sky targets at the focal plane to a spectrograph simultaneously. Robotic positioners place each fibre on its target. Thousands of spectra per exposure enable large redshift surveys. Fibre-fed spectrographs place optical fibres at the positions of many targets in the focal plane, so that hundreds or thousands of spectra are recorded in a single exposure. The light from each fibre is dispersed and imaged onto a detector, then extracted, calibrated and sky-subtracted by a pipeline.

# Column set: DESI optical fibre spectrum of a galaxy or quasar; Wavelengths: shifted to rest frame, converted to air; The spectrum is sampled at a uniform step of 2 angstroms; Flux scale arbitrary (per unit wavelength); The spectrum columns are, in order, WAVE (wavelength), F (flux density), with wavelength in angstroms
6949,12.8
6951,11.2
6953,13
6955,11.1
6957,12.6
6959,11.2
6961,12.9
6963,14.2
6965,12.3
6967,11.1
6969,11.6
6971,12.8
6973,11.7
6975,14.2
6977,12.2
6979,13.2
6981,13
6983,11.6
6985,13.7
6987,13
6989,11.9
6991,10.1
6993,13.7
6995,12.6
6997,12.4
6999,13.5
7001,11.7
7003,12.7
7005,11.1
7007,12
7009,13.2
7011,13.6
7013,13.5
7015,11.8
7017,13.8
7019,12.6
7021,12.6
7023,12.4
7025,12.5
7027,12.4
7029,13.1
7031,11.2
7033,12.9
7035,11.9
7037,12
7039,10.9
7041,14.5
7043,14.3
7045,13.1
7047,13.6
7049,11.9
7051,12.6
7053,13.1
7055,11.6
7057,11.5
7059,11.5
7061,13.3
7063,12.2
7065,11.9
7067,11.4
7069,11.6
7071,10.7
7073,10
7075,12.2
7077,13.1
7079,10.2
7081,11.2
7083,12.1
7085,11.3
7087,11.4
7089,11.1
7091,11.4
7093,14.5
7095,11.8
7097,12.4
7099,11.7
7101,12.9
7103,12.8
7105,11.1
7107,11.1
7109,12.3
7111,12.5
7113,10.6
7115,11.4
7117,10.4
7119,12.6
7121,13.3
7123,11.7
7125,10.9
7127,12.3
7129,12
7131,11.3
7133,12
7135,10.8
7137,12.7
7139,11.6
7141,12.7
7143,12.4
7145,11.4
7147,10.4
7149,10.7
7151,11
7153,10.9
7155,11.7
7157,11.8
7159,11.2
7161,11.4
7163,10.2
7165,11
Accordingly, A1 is -0.05 mag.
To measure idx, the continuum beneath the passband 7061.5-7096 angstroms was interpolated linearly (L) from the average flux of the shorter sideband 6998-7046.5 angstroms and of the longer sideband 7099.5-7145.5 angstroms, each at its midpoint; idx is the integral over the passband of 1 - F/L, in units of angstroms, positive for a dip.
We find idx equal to 1.5 angstroms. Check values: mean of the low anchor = 12.6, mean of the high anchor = 11.9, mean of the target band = 11.7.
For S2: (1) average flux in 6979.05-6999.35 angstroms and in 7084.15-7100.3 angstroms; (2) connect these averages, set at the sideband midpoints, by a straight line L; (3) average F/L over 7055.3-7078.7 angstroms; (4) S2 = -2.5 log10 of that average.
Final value 0.04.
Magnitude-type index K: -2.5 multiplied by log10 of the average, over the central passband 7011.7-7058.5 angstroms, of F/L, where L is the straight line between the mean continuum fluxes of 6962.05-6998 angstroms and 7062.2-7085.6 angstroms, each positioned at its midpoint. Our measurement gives -0.06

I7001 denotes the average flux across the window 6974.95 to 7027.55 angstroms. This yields 12.6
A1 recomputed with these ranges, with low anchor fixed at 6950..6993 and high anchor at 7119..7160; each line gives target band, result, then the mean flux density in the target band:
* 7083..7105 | -0.021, 12.1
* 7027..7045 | -0.047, 12.6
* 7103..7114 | 0.014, 11.6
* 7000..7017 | -0.029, 12.5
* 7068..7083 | 0.054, 11.3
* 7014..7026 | -0.041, 12.6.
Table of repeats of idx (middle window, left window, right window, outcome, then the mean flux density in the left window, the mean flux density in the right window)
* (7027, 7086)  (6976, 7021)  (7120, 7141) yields 0.88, 12.6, 11.9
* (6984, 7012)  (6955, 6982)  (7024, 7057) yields 0.01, 12.5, 12.6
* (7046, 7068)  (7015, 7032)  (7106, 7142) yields 0.08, 12.5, 11.8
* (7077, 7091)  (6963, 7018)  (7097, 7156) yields 0.71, 12.5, 11.7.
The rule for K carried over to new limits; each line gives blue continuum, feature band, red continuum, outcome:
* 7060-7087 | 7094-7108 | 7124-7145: -0.02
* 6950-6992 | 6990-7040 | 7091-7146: -0.02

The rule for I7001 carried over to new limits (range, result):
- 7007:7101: 12.3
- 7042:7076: 12.1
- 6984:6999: 12.6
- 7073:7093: 11.6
